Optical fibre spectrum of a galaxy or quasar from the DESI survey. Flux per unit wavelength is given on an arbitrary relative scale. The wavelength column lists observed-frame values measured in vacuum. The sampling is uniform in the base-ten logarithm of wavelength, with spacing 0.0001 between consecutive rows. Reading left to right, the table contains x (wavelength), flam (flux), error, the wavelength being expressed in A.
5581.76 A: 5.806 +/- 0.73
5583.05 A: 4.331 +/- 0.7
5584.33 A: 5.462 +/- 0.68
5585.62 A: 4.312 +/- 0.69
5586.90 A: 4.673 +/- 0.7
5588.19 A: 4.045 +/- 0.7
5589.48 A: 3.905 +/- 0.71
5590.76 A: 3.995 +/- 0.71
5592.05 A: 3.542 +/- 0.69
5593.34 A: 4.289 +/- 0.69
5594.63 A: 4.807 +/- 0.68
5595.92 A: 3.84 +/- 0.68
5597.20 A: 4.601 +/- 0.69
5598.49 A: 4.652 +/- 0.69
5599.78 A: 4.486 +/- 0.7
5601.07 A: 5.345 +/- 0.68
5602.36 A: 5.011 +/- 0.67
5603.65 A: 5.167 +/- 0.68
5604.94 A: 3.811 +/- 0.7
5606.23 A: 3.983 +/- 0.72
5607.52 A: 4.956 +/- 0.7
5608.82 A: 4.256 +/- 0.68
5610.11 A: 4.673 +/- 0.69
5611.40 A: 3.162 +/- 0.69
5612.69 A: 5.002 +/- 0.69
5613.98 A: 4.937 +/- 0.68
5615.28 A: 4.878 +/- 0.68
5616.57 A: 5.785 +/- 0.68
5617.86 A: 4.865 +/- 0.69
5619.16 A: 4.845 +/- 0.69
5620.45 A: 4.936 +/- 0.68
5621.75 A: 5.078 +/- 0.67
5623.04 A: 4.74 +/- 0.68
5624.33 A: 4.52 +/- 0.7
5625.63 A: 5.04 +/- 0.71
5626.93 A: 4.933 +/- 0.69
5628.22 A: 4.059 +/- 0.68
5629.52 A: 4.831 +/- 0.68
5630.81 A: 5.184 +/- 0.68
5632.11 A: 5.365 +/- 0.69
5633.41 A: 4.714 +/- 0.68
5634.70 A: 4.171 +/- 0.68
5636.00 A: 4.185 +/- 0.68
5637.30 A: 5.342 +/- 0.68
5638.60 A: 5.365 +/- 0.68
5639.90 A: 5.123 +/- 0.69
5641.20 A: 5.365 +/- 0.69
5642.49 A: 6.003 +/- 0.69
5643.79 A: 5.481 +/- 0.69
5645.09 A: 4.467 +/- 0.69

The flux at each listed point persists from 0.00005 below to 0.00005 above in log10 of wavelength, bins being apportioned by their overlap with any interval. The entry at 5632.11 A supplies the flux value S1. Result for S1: 5.365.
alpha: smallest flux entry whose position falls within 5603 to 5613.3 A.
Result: 3.162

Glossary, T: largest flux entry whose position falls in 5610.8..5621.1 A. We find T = 5.785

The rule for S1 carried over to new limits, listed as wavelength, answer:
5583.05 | 4.331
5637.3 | 5.342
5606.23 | 3.983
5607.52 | 4.956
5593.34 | 4.289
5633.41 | 4.714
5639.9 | 5.123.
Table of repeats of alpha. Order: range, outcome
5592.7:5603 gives 3.84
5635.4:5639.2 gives 4.185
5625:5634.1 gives 4.059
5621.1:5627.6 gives 4.52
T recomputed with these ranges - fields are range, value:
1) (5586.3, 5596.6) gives 4.807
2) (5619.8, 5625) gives 5.078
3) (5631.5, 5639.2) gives 5.365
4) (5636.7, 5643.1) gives 6.003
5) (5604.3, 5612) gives 4.956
